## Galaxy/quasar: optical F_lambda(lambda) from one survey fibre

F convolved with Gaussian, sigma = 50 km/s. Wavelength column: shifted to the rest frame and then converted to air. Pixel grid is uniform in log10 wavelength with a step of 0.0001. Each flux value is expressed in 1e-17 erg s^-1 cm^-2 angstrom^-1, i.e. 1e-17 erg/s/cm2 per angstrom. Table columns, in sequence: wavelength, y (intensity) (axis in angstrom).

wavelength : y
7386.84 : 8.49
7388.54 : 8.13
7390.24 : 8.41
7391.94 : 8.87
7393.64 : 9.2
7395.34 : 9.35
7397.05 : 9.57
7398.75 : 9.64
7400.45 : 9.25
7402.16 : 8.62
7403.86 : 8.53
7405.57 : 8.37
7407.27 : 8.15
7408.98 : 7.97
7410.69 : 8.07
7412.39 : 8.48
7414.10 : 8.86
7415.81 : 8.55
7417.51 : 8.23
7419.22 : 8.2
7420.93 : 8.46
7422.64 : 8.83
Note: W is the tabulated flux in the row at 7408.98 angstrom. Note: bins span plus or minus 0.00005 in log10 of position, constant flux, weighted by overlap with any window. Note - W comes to 7.97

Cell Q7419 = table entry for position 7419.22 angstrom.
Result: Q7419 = 8.2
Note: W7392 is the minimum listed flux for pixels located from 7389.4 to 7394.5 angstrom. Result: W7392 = 8.41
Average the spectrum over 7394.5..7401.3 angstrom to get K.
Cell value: 9.45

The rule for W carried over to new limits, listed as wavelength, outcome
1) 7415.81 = 8.55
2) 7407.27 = 8.15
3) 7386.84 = 8.49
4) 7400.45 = 9.25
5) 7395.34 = 9.35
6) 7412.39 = 8.48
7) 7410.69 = 8.07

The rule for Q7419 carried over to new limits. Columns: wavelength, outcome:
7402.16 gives 8.62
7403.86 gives 8.53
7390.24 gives 8.41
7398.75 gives 9.64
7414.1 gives 8.86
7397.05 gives 9.57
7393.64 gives 9.2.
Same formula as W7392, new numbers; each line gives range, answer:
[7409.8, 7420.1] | 8.07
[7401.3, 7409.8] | 7.97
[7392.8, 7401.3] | 9.2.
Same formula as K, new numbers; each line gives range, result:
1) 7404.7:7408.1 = 8.26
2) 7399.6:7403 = 8.93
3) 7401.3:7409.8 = 8.32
